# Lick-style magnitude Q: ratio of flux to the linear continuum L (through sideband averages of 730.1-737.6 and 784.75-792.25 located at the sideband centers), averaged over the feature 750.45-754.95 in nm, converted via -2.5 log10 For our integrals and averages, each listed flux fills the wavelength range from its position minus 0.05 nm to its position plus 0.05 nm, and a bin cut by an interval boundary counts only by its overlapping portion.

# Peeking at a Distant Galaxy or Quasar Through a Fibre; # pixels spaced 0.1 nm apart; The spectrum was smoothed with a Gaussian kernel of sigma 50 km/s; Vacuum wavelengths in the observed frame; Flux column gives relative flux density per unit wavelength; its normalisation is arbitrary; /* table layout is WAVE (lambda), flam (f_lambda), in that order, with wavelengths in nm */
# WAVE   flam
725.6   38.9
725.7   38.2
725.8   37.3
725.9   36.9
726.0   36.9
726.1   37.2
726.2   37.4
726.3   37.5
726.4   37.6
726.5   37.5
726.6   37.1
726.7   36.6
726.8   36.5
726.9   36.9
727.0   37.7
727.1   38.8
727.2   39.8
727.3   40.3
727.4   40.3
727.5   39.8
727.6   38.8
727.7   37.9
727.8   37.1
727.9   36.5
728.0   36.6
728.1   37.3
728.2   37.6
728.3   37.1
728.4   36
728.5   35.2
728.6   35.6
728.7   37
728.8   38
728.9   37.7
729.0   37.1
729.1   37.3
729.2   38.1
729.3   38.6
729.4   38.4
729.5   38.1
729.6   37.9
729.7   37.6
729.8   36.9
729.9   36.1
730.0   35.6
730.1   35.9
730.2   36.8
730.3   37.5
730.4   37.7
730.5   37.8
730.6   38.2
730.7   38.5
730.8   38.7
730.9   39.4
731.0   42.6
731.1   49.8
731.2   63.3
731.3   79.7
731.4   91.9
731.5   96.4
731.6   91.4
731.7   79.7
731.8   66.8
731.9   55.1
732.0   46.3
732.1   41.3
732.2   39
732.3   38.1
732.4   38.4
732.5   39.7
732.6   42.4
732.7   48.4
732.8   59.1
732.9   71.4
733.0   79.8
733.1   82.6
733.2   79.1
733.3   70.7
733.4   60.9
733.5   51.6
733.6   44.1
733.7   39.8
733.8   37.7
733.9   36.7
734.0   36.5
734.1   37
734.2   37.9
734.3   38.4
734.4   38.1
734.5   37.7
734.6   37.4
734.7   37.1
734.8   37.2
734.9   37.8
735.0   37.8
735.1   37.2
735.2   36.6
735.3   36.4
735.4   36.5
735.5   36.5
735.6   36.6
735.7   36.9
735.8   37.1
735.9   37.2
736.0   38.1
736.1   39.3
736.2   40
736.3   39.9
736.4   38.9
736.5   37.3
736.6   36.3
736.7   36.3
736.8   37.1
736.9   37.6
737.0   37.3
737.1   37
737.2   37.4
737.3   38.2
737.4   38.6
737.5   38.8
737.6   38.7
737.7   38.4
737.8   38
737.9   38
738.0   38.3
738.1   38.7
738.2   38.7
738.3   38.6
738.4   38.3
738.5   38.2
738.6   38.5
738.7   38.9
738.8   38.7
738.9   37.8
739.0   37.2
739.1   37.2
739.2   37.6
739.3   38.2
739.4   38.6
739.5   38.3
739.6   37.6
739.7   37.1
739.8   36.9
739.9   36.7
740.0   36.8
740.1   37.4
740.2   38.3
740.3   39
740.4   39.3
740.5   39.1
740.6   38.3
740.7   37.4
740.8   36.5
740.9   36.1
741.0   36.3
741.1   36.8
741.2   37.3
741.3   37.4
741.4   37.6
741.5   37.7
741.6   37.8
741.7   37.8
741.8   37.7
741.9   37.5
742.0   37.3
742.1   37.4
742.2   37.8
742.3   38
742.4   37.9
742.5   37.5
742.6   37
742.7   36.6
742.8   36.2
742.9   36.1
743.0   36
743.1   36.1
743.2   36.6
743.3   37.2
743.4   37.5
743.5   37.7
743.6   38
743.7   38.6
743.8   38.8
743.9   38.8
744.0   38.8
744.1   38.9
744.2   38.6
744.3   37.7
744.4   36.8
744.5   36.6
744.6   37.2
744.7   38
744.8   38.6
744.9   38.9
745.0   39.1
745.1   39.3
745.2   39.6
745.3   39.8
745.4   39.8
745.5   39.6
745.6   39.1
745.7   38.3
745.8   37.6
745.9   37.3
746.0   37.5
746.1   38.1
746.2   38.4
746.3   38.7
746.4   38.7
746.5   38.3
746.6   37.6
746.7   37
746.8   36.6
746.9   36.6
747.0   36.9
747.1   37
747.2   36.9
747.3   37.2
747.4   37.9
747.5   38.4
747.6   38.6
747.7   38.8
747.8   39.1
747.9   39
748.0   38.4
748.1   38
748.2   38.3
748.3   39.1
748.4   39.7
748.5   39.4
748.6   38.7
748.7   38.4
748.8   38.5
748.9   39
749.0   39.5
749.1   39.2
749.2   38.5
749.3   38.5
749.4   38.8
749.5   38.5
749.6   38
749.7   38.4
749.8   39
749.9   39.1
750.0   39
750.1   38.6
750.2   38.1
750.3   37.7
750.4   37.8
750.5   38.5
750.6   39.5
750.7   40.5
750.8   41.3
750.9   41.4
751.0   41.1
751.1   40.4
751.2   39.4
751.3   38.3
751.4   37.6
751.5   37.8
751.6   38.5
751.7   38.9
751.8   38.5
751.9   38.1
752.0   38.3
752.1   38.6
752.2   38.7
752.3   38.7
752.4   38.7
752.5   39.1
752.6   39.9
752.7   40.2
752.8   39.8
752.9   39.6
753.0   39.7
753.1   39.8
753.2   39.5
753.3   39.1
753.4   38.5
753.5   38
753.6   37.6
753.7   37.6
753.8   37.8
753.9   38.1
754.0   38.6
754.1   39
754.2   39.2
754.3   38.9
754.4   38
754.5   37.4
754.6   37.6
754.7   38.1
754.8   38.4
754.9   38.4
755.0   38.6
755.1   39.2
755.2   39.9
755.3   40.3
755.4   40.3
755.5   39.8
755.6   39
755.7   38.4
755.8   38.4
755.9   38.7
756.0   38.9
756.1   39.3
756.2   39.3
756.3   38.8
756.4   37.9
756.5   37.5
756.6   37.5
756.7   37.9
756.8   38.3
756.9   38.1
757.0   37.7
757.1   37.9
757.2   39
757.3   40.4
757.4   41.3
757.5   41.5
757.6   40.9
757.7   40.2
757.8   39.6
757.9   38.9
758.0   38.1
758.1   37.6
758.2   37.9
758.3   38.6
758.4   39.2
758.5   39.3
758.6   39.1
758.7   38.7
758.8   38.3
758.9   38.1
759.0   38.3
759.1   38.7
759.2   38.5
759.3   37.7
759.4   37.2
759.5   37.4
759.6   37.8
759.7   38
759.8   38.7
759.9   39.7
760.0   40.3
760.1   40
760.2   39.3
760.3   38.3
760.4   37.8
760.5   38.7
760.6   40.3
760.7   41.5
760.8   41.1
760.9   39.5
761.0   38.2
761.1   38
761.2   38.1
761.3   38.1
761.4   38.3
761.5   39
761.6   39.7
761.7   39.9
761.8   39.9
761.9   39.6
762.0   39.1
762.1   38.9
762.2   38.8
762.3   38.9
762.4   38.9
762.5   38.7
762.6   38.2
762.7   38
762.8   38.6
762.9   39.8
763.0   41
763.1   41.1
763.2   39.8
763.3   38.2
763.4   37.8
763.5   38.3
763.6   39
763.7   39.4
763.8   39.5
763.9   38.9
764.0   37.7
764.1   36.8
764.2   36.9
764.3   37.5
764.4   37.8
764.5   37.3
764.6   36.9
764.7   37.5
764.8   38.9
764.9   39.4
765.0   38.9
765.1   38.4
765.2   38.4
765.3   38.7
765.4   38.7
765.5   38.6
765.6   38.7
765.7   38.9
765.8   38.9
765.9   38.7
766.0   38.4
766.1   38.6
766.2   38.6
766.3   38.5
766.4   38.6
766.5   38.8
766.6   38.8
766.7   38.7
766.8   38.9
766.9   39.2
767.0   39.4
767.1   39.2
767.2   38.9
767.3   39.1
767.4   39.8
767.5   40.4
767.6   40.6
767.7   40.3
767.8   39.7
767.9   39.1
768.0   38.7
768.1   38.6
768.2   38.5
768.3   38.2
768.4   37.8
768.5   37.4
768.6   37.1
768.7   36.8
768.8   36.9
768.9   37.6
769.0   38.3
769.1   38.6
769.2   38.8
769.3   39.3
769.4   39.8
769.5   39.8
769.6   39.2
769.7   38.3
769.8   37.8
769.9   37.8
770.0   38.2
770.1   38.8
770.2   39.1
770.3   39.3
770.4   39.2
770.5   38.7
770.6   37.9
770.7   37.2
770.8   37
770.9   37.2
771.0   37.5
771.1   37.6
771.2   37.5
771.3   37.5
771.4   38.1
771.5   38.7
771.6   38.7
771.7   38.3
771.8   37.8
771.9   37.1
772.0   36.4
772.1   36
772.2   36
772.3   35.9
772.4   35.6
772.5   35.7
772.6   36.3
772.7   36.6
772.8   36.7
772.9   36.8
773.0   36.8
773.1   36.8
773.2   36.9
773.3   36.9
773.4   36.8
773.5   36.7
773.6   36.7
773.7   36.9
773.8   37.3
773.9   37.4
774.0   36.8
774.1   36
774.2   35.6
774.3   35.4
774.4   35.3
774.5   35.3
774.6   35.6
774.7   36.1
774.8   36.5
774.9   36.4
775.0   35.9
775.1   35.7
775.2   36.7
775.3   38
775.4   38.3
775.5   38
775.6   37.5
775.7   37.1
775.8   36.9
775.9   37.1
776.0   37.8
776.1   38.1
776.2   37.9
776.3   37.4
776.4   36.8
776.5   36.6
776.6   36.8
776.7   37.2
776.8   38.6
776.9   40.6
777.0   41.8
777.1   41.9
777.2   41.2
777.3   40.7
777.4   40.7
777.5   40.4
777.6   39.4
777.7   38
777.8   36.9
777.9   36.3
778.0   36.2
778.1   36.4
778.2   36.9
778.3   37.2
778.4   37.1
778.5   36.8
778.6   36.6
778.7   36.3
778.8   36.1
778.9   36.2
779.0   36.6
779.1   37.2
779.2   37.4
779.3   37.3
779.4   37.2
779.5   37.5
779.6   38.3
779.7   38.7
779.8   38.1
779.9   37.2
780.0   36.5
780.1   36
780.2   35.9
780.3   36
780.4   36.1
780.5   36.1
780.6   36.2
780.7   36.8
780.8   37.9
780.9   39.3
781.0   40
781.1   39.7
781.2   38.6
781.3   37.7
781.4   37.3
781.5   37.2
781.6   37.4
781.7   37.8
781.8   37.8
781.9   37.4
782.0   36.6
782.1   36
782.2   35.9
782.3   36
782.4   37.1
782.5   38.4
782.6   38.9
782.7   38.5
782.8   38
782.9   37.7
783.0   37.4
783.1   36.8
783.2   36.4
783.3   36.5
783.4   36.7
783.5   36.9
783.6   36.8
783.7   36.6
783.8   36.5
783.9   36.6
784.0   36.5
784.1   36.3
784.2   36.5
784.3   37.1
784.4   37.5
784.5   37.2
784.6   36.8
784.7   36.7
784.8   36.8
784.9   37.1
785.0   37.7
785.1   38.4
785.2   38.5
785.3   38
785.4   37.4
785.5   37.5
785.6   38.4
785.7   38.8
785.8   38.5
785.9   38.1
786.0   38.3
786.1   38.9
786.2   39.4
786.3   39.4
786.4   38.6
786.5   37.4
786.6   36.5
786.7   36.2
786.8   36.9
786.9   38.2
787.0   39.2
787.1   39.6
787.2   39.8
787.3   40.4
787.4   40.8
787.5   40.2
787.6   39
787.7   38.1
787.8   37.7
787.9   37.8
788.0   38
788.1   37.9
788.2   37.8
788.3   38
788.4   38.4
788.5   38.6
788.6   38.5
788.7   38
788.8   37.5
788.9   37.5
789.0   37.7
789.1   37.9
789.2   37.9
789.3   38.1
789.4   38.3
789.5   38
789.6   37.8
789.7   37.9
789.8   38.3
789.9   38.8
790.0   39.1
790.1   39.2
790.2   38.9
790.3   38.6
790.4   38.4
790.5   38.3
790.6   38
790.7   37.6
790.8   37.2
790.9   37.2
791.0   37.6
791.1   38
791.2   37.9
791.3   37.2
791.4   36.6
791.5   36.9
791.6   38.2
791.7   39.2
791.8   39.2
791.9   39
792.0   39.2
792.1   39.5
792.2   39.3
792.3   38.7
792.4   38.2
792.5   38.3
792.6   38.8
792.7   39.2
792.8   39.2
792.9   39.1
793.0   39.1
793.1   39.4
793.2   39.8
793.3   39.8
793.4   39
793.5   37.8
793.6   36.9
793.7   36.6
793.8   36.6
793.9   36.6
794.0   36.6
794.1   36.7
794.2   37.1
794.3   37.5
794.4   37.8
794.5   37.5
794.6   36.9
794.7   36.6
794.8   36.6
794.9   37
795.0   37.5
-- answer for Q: 0.12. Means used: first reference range 46.1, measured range 38.9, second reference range 38.3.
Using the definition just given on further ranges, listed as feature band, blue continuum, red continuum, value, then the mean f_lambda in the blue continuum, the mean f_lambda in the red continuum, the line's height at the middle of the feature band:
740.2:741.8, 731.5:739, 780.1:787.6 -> 0.15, 44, 37.6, 43.2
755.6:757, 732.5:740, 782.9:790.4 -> 0.05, 41.4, 37.9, 40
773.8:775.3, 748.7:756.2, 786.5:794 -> 0.07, 38.9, 38.3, 38.5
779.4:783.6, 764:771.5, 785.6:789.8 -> 0.03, 38.5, 38.3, 38.4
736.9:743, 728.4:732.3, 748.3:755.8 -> 0.15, 46.6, 38.9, 43.2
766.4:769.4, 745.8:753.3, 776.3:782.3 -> -0.02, 38.7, 37.6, 38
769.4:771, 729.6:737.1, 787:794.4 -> 0.07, 46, 38.3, 41.1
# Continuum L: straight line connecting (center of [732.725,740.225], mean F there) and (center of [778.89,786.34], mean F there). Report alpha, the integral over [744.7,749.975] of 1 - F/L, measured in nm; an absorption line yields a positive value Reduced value 0.25 nm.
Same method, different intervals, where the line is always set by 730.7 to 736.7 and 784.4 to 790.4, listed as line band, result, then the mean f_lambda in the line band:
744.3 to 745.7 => 0.23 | 38.6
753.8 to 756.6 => 0.35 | 38.7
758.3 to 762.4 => 0.41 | 38.9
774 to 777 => 0.25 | 37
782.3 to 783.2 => 0.03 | 37.7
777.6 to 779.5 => 0.14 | 36.9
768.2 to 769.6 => 0.12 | 38.2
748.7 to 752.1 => 0.47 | 38.9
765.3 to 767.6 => 0.17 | 39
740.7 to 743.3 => 0.53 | 37.1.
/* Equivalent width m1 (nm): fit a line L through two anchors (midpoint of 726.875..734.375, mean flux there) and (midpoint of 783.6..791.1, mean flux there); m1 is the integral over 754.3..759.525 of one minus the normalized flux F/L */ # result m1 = 0.45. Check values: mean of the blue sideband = 46.1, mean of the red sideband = 38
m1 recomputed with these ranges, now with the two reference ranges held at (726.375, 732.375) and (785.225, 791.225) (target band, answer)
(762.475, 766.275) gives 0.17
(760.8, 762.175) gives 0.06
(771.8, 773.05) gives 0.10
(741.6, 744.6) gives 0.34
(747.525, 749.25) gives 0.12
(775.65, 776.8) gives 0.06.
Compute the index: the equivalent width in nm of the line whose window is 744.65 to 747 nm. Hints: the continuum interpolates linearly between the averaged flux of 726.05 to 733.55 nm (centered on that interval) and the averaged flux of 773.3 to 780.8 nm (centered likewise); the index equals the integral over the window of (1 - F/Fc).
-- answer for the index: 0.256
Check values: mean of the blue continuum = 46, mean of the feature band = 38.3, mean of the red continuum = 37.3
